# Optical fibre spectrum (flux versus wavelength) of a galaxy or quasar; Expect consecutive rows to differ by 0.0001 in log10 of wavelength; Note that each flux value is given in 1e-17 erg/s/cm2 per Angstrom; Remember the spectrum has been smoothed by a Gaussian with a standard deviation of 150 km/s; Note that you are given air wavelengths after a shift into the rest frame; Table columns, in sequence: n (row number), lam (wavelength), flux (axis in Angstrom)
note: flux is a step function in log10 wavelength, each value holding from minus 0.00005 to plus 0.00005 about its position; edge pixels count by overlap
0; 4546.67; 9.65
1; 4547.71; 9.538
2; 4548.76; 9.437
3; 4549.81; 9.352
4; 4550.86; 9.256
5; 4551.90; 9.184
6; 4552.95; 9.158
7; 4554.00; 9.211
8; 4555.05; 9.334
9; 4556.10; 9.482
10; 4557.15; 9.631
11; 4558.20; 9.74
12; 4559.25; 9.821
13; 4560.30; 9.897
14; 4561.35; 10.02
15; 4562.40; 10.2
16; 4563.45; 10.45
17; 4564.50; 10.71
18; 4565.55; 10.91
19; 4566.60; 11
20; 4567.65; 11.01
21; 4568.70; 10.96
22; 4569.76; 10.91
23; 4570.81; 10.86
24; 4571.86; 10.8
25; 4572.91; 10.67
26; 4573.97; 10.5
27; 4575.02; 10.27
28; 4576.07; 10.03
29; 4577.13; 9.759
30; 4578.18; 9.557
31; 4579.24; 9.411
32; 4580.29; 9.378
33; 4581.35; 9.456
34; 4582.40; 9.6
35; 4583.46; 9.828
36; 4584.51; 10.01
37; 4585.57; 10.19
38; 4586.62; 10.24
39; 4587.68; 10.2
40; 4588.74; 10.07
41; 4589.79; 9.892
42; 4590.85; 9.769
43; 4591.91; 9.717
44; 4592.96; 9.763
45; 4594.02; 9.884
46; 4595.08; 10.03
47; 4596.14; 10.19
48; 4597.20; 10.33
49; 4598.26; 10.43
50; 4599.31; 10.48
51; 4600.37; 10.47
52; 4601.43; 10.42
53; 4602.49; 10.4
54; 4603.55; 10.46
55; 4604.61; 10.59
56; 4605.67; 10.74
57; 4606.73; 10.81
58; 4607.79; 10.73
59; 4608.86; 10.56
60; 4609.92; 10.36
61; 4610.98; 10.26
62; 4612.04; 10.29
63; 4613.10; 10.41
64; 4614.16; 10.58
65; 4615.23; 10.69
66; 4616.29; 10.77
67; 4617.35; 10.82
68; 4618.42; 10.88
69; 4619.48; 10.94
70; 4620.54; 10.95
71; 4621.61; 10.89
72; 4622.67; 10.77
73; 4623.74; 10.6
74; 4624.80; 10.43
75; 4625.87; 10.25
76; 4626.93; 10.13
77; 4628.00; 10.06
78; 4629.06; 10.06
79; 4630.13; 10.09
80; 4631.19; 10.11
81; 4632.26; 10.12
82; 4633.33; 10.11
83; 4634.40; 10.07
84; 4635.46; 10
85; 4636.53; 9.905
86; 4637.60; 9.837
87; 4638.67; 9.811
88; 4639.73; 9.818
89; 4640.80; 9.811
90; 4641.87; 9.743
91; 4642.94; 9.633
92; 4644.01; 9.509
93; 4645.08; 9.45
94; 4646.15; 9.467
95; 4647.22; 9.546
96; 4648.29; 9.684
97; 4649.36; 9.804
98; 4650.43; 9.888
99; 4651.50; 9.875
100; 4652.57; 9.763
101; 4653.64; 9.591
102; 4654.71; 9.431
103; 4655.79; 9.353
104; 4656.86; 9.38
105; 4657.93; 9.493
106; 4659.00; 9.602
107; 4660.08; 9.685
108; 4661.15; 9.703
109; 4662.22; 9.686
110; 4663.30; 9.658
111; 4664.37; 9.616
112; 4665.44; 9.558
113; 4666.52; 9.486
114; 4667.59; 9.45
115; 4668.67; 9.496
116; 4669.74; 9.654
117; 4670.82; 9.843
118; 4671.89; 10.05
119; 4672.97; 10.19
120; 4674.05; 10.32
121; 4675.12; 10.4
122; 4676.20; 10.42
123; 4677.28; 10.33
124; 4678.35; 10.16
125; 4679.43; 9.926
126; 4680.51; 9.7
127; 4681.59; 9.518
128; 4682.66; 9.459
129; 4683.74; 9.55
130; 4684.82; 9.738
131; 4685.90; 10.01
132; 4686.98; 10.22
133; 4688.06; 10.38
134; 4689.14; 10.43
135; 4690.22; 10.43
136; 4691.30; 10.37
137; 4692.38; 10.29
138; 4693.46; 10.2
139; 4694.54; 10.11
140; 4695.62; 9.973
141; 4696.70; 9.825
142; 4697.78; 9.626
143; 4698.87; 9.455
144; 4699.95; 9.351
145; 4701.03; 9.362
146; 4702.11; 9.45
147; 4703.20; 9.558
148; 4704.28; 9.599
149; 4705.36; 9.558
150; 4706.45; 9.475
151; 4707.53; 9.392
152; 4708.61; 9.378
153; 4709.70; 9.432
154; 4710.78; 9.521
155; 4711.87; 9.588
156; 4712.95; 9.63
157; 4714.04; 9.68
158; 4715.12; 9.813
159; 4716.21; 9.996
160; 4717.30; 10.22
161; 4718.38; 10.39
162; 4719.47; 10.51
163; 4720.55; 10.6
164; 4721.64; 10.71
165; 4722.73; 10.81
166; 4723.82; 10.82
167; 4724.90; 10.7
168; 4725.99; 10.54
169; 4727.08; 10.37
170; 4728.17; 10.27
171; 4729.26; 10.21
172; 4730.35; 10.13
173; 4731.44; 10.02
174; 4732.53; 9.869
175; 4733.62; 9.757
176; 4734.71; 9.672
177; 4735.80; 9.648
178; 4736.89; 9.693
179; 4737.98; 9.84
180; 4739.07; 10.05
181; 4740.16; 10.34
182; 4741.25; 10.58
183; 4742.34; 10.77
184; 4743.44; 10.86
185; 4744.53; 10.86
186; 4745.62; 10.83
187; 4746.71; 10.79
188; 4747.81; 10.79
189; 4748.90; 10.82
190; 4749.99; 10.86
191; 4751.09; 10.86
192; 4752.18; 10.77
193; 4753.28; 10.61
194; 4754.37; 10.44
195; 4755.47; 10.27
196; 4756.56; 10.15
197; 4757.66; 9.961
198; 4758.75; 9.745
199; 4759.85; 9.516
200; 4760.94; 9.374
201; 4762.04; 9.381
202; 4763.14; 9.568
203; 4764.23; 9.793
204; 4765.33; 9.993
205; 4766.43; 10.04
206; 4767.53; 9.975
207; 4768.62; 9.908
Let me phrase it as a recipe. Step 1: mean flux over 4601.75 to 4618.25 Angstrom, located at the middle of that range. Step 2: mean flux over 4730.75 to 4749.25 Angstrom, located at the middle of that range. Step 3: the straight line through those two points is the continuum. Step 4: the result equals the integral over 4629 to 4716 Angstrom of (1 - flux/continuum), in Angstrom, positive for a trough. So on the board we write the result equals 5.4 Angstrom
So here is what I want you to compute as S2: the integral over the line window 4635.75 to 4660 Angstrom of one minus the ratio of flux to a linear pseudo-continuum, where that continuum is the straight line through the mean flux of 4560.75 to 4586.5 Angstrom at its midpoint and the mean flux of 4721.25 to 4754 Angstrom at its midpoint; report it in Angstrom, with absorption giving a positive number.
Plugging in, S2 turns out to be 1.6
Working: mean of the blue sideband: 10.3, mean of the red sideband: 10.4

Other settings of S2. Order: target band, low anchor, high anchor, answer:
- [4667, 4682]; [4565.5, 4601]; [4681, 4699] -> 0.1 Angstrom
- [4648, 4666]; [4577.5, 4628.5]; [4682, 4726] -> 0.8 Angstrom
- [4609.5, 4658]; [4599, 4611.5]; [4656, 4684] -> 0.6 Angstrom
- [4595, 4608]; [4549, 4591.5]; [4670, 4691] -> -0.6 Angstrom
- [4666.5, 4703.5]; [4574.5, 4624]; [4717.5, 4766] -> 1.3 Angstrom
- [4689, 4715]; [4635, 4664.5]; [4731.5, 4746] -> 0.7 Angstrom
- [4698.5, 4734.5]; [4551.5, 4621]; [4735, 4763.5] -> 1.1 Angstrom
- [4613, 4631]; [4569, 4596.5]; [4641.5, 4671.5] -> -1.3 Angstrom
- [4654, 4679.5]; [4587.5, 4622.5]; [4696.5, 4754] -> 1.2 Angstrom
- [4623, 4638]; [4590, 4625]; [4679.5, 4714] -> 0.2 Angstrom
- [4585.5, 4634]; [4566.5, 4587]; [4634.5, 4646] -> -1.9 Angstrom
